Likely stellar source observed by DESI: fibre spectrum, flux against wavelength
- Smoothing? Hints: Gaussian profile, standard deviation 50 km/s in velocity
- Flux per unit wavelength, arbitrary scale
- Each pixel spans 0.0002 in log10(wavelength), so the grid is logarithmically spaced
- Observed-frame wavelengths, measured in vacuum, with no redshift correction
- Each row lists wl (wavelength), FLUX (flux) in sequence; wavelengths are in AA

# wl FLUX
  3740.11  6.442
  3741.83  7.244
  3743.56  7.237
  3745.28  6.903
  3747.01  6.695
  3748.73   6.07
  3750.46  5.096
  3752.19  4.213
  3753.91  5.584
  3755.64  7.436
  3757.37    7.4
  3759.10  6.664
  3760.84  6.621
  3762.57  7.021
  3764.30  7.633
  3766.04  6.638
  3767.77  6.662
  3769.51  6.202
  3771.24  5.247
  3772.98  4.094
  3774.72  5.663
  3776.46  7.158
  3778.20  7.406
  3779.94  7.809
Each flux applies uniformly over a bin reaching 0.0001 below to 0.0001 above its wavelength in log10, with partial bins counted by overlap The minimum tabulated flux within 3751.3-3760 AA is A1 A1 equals 4.213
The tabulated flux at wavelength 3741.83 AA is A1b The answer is 7.244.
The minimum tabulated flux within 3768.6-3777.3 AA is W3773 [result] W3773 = 4.094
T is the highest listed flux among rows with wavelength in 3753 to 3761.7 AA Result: 7.436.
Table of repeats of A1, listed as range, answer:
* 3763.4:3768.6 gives 6.638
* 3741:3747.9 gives 6.695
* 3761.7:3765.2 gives 7.021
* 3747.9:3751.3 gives 5.096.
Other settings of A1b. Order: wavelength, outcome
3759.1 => 6.664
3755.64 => 7.436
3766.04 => 6.638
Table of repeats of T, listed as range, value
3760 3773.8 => 7.633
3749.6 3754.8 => 5.584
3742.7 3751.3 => 7.237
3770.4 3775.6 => 5.663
